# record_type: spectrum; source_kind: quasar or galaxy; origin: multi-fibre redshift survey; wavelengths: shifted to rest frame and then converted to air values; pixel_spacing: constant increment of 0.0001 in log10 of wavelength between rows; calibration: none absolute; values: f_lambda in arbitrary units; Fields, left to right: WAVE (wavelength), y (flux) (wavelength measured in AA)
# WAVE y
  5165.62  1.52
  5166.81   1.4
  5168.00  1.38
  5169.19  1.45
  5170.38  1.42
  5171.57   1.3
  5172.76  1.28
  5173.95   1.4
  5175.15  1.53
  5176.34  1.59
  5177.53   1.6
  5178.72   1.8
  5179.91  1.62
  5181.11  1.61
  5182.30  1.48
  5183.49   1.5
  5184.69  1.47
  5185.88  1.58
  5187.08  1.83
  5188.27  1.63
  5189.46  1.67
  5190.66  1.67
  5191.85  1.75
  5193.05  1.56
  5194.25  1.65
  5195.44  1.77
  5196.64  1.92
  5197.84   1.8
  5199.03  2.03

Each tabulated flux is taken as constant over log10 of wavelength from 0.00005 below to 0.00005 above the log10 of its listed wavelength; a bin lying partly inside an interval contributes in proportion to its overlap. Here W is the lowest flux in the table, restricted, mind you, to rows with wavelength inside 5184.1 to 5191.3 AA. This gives 1.47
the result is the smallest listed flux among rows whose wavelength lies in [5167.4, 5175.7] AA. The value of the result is 1.28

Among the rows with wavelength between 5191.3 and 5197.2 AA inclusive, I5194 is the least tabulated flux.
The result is 1.56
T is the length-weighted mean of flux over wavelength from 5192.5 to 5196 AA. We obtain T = 1.66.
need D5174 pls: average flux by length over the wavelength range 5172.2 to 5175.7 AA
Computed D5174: 1.4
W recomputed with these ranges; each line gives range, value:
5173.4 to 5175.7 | 1.4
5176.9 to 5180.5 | 1.6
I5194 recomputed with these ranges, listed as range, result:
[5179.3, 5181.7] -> 1.61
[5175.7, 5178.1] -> 1.59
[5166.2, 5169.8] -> 1.38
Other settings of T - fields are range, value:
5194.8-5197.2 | 1.84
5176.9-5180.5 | 1.68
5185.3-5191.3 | 1.68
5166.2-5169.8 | 1.41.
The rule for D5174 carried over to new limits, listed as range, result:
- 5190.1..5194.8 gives 1.66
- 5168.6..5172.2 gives 1.39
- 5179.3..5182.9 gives 1.57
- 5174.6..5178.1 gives 1.58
